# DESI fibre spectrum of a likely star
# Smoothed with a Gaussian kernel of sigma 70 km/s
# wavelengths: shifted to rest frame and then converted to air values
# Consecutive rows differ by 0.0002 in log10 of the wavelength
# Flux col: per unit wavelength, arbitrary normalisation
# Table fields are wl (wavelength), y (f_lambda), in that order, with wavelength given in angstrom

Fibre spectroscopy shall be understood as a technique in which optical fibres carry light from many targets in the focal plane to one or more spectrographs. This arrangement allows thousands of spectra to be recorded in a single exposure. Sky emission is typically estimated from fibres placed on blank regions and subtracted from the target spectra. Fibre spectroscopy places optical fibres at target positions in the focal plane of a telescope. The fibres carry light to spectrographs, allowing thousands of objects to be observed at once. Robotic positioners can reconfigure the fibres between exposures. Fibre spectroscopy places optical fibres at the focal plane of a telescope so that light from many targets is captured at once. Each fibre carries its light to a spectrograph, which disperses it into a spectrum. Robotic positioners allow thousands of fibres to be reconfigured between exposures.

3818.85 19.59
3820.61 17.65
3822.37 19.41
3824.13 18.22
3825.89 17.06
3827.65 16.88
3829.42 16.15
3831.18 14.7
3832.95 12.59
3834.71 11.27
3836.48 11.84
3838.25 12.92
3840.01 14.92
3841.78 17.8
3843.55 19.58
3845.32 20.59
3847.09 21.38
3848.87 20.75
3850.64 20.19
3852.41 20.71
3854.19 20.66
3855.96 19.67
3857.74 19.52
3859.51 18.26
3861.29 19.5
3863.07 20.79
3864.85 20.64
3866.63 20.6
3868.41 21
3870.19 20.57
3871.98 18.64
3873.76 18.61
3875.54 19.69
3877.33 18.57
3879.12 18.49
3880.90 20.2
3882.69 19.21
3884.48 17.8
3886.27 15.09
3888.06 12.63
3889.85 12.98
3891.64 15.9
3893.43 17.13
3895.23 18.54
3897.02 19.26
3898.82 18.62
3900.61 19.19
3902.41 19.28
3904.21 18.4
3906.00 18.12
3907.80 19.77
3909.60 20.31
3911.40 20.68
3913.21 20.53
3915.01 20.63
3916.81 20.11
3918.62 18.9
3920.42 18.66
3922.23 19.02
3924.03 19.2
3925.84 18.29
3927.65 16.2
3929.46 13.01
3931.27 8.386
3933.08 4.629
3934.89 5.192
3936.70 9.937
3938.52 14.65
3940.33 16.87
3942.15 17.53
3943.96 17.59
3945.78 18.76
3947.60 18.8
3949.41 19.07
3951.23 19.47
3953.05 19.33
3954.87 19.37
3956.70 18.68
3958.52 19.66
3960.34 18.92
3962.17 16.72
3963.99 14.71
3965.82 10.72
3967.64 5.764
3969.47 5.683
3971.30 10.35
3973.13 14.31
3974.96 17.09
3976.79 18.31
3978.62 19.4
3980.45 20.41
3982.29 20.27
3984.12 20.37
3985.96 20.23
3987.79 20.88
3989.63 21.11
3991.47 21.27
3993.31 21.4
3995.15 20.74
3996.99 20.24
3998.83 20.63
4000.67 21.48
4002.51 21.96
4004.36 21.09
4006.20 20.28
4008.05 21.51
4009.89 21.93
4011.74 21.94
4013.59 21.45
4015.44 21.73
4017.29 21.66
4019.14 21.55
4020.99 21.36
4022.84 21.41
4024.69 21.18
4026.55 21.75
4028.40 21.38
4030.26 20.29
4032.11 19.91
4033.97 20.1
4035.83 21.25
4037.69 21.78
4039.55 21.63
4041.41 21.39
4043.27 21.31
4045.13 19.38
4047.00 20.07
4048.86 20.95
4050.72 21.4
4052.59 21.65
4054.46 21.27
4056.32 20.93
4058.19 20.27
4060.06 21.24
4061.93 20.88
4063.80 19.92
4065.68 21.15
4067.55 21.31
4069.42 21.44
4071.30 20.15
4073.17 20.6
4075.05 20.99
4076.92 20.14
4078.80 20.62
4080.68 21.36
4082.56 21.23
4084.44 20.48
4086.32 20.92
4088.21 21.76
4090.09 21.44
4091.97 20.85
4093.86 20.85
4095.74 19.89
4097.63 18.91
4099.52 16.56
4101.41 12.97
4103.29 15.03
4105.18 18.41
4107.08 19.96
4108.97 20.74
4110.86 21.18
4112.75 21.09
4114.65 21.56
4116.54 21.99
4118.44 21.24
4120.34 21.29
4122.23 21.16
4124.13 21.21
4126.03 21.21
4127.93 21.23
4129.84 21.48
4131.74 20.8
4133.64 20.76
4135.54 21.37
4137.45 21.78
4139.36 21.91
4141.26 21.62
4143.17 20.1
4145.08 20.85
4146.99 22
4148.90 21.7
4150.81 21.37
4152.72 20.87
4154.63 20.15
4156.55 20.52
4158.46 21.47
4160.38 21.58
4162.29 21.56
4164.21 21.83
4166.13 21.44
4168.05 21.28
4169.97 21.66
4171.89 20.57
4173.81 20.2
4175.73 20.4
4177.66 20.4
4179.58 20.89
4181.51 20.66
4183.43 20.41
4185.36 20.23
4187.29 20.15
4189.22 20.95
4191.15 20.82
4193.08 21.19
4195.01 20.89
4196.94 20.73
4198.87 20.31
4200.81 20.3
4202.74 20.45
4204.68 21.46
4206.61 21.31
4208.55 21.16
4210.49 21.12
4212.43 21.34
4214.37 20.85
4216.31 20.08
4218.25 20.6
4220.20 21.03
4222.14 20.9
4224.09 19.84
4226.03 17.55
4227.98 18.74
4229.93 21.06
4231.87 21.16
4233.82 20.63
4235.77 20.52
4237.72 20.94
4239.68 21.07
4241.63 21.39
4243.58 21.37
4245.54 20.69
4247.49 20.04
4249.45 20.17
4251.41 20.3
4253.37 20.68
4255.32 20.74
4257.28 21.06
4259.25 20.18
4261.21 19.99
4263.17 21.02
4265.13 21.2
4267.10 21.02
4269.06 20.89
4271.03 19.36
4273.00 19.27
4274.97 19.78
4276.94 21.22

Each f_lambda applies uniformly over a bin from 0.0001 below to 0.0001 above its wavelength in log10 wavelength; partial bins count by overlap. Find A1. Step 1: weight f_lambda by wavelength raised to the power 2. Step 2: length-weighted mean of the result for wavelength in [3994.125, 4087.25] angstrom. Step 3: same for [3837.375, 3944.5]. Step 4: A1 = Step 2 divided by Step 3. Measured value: 1.28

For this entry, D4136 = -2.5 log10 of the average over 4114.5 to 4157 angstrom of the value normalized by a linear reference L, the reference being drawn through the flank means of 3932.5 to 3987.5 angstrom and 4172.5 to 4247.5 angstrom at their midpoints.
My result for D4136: -0.11 mag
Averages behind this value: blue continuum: 15.9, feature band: 21.2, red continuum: 20.6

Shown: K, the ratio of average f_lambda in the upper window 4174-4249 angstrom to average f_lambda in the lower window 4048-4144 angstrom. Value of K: 1.00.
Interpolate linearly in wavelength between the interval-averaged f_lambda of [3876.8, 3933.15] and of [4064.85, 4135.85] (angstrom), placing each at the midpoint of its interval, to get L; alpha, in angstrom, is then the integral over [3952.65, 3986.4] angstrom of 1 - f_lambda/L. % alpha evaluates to 4.19 angstrom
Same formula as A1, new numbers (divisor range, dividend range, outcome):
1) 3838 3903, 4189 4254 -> 1.31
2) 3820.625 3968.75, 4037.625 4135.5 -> 1.30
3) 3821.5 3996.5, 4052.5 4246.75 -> 1.33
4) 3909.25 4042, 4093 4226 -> 1.22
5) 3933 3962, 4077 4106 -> 1.26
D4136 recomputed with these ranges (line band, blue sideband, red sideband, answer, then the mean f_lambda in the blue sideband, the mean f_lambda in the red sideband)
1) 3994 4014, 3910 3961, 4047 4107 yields -0.15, 16.9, 20.2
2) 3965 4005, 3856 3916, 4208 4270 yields 0.08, 18.8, 20.6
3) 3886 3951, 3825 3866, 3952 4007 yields 0.07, 17.8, 18.1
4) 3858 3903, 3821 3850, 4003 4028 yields -0.04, 16.7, 21.5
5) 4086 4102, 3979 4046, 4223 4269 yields 0.08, 21.1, 20.5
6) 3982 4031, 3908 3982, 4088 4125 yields -0.20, 16.2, 19.9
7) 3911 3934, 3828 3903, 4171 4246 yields 0.11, 18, 20.6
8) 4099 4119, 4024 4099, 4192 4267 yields 0.09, 20.8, 20.6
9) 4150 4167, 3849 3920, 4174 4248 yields -0.04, 19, 20.6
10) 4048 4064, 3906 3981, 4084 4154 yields -0.11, 16.2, 20.5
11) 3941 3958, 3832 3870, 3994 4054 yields 0.07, 18.4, 21.1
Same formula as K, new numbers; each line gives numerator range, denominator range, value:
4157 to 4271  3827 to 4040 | 1.14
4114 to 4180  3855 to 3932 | 1.15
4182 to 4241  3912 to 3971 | 1.31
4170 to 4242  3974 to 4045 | 0.99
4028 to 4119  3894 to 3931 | 1.10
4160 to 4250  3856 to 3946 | 1.18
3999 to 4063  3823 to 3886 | 1.16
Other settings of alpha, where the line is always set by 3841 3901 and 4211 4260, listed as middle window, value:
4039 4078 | -2.2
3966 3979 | 4.5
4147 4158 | -0.5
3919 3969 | 9.8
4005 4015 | -1.0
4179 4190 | -0.1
